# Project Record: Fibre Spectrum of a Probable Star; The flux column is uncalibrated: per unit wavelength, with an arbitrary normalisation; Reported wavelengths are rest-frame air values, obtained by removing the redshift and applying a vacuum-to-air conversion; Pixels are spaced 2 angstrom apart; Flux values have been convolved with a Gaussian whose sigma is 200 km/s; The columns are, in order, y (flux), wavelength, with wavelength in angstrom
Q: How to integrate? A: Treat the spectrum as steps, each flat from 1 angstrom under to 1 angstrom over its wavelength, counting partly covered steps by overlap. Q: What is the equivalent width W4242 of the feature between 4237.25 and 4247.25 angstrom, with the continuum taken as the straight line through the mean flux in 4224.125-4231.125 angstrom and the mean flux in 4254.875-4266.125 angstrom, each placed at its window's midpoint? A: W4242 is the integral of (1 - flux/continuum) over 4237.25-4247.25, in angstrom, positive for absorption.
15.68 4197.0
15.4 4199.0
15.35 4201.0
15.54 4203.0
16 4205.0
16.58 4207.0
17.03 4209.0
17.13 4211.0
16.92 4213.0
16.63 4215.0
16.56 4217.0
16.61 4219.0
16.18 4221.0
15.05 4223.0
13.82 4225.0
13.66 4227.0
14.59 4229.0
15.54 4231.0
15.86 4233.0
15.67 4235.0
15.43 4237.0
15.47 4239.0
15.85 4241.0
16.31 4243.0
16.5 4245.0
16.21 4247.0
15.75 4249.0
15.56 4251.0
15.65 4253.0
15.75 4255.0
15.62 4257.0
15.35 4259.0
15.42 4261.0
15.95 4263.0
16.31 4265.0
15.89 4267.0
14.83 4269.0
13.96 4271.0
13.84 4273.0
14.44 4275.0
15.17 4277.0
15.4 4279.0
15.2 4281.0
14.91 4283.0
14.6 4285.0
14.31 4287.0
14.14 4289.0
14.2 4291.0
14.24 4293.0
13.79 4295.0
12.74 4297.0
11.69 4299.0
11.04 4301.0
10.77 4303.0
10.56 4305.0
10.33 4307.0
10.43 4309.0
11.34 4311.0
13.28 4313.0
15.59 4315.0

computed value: -0.7 angstrom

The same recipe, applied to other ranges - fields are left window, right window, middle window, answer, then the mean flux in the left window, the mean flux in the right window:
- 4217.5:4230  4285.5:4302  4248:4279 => -2.7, 15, 13.3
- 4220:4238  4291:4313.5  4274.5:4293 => -2.9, 15.1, 11.9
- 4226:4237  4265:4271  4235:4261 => -1.0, 15.1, 15.3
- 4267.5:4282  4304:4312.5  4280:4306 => -1.2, 14.7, 10.8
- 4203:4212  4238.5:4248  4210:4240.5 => 1.2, 16.6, 16.1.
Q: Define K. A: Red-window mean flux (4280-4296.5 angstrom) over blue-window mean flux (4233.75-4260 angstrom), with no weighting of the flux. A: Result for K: 0.9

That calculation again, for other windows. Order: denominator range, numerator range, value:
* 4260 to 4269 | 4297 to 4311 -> 0.70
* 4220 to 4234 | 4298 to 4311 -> 0.73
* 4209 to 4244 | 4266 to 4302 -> 0.90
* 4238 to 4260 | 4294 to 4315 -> 0.75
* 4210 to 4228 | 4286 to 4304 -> 0.82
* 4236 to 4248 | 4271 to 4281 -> 0.92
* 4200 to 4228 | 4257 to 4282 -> 0.95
